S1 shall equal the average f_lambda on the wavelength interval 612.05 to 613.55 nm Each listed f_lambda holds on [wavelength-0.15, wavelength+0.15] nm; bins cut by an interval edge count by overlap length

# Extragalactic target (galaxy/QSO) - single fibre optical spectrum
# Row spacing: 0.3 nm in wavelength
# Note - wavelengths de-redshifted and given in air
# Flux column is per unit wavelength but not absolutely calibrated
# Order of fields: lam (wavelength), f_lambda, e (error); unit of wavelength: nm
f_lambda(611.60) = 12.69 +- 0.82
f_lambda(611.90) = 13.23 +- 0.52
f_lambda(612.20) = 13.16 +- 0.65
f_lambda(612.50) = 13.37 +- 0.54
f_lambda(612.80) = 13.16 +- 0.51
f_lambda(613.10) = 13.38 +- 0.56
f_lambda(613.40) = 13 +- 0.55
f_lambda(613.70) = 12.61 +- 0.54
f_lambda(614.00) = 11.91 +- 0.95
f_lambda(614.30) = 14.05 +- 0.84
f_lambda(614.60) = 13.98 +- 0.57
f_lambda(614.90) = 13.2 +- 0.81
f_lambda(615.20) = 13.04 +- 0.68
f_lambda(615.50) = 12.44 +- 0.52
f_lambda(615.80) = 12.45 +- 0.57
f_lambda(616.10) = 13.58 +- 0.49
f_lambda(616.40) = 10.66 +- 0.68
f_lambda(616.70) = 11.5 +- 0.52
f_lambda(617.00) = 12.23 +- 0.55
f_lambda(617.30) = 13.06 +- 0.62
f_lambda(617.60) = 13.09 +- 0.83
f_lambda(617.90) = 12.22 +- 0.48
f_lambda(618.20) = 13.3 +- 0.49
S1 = 13.2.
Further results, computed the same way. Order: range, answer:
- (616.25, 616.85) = 11.1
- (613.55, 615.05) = 13.2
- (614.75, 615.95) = 12.8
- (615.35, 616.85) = 12.1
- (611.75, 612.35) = 13.2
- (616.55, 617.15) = 11.9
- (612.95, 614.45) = 13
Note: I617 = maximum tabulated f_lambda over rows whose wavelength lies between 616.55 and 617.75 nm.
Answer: 13.09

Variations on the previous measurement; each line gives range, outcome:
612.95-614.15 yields 13.38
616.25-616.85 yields 11.5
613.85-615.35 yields 14.05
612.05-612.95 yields 13.37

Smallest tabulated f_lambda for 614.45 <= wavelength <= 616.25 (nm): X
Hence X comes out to 12.44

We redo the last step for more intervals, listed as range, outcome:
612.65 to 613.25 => 13.16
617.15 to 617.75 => 13.06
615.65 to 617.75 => 10.66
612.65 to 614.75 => 11.91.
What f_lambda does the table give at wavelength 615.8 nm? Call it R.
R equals 12.45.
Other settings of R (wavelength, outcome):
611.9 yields 13.23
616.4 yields 10.66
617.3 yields 13.06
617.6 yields 13.09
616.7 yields 11.5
